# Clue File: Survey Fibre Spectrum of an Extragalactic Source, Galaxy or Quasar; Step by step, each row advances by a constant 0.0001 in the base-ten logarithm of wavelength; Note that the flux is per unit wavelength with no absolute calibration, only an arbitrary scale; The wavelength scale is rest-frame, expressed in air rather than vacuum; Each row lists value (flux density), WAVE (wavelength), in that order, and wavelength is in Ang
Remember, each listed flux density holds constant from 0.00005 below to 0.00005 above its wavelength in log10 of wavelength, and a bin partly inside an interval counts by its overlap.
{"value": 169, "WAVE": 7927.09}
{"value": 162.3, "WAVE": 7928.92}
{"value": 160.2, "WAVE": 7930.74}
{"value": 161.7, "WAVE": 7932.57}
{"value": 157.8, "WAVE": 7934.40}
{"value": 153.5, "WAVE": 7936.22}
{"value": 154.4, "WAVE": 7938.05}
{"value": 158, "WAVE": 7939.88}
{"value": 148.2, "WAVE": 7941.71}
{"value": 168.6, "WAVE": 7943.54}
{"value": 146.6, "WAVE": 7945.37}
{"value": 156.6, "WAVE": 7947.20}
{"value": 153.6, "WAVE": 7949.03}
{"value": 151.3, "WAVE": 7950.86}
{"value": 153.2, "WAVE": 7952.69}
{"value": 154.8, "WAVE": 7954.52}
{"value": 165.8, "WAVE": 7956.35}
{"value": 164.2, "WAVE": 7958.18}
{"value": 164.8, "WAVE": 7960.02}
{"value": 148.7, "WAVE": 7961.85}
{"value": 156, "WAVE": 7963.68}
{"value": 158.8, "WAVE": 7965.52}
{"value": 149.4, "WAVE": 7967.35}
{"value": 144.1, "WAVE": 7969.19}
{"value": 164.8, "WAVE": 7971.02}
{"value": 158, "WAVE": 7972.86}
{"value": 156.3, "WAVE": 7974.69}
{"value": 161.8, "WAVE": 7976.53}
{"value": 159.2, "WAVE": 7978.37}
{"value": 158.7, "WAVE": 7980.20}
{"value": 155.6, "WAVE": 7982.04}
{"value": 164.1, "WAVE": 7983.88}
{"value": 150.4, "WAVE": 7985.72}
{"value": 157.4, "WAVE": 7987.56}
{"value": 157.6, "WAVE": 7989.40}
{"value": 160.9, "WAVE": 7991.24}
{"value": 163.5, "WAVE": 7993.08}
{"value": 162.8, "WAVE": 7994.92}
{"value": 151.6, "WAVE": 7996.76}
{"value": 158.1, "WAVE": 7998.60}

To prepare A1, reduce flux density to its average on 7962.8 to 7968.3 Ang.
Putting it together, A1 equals 154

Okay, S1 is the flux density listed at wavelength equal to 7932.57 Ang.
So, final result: 161.7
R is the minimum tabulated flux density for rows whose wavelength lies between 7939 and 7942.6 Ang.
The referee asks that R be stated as 148.2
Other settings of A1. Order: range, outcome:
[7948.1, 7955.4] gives 153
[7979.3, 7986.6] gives 157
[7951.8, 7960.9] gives 161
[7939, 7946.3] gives 155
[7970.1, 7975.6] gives 160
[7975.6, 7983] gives 159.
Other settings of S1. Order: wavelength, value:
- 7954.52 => 154.8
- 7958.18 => 164.2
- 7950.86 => 151.3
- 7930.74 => 160.2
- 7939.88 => 158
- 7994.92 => 162.8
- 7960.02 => 164.8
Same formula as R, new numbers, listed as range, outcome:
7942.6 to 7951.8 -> 146.6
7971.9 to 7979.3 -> 156.3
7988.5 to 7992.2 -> 157.6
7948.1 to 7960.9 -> 151.3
